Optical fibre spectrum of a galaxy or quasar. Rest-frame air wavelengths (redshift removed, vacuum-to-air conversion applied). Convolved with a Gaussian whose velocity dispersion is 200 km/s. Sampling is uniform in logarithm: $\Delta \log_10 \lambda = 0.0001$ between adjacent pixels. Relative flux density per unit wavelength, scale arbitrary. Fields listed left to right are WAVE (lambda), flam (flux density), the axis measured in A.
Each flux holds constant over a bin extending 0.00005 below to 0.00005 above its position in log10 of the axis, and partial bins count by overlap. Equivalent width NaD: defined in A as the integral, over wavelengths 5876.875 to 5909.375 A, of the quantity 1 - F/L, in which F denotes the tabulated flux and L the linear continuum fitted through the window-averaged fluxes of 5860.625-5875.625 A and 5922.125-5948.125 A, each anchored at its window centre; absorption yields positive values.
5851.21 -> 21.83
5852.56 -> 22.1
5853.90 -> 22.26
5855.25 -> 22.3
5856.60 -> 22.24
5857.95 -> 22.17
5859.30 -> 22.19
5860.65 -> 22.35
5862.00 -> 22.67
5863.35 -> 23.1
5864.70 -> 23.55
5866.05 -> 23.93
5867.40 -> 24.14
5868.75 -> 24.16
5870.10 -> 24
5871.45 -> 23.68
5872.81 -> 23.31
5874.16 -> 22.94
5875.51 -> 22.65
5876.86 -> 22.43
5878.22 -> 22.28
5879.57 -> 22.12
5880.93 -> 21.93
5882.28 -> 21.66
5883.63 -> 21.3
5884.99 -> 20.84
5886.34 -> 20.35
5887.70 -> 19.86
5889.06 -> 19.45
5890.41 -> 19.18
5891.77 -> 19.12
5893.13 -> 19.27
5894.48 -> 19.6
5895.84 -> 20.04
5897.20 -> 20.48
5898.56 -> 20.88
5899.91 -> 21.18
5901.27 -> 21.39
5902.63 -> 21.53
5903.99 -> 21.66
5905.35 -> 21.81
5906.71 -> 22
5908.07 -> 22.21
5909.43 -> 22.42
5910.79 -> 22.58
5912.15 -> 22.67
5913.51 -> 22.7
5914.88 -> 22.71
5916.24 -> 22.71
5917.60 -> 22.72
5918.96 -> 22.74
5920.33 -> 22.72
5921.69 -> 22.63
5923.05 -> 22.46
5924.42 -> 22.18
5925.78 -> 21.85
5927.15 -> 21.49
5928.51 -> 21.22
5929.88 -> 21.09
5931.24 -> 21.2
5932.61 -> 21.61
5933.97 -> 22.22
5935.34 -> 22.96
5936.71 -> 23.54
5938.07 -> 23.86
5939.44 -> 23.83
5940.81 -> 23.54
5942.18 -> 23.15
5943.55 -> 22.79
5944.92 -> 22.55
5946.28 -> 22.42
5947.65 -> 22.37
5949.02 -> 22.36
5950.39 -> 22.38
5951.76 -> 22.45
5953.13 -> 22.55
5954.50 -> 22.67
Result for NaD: 3.0 A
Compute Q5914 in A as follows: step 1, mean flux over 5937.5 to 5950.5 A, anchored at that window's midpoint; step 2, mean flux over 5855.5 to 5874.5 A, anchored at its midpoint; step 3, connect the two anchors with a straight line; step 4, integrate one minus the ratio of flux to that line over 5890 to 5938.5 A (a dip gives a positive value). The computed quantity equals 2.7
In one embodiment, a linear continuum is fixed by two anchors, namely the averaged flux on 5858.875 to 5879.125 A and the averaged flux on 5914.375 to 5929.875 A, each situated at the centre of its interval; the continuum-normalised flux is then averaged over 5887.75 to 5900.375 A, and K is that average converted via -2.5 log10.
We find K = 0.14 mag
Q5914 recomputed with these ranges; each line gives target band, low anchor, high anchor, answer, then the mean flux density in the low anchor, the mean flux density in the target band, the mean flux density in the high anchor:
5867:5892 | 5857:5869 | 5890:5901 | -0.4 A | 23.1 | 21.9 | 20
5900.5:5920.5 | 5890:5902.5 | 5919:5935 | -1.2 A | 20.2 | 22.3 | 21.9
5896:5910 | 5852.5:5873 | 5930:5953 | 0.8 A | 23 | 21.5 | 22.7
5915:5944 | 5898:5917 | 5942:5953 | -0.2 A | 22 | 22.5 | 22.5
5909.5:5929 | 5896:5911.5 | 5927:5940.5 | -0.4 A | 21.6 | 22.4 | 22.4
